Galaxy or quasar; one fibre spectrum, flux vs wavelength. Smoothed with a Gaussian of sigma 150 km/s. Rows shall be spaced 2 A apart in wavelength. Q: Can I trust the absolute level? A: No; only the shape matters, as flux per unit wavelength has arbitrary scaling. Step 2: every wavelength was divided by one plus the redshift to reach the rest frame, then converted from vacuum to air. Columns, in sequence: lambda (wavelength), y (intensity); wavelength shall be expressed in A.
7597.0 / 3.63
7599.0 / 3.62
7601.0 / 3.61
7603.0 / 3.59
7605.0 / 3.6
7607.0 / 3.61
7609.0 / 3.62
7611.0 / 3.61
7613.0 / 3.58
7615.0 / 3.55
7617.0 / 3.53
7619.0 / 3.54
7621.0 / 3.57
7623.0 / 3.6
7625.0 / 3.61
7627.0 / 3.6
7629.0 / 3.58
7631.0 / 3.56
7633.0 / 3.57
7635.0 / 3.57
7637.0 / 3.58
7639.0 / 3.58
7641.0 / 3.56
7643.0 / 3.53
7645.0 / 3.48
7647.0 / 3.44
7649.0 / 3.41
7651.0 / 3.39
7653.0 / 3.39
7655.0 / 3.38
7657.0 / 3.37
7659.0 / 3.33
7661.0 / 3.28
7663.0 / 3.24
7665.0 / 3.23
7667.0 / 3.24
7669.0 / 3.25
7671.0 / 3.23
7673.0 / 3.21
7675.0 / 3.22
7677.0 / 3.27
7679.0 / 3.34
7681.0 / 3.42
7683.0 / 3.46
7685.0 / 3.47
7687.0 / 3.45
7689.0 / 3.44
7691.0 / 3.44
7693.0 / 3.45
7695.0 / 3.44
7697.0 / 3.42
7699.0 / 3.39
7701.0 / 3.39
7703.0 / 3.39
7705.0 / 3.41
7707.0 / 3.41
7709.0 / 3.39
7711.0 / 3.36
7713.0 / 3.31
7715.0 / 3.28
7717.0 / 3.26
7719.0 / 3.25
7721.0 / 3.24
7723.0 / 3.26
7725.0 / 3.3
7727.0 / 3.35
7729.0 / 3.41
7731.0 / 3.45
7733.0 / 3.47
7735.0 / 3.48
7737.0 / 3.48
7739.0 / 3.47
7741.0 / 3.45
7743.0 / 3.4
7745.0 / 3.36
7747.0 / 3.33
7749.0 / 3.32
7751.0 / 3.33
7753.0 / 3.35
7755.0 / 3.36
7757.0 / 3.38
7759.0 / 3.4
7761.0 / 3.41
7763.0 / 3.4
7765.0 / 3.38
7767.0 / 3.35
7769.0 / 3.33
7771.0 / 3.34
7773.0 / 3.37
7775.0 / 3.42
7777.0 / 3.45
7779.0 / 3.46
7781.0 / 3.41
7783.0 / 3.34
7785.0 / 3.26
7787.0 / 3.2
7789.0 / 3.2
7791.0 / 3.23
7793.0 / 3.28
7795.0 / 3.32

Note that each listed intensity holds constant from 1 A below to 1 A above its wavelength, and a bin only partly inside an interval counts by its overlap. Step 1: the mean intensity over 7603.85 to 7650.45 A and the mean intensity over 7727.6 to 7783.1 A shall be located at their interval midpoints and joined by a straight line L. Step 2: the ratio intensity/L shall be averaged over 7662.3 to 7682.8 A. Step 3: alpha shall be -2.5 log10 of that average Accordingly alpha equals 0.07 mag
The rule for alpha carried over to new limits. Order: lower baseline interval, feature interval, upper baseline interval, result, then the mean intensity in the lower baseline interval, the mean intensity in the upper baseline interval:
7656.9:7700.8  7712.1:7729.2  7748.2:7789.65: 0.02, 3.35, 3.36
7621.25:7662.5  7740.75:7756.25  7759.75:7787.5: 0.01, 3.49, 3.37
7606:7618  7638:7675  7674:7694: 0.03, 3.58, 3.4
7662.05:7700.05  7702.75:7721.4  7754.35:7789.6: 0.01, 3.35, 3.36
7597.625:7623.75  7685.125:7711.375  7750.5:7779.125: 0.02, 3.59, 3.38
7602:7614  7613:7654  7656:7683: -0.02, 3.6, 3.29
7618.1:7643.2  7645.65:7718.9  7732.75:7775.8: 0.04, 3.57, 3.39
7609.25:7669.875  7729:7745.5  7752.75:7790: -0.02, 3.47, 3.36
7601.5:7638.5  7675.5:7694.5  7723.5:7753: 0.02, 3.58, 3.4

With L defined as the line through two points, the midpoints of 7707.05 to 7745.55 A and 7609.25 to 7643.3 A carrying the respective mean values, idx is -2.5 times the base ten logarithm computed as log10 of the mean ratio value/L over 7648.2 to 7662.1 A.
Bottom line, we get 0.05 mag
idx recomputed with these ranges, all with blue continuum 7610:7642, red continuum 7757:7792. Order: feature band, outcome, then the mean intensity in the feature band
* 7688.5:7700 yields 0.01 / 3.43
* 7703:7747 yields 0.02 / 3.37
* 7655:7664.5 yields 0.07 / 3.31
